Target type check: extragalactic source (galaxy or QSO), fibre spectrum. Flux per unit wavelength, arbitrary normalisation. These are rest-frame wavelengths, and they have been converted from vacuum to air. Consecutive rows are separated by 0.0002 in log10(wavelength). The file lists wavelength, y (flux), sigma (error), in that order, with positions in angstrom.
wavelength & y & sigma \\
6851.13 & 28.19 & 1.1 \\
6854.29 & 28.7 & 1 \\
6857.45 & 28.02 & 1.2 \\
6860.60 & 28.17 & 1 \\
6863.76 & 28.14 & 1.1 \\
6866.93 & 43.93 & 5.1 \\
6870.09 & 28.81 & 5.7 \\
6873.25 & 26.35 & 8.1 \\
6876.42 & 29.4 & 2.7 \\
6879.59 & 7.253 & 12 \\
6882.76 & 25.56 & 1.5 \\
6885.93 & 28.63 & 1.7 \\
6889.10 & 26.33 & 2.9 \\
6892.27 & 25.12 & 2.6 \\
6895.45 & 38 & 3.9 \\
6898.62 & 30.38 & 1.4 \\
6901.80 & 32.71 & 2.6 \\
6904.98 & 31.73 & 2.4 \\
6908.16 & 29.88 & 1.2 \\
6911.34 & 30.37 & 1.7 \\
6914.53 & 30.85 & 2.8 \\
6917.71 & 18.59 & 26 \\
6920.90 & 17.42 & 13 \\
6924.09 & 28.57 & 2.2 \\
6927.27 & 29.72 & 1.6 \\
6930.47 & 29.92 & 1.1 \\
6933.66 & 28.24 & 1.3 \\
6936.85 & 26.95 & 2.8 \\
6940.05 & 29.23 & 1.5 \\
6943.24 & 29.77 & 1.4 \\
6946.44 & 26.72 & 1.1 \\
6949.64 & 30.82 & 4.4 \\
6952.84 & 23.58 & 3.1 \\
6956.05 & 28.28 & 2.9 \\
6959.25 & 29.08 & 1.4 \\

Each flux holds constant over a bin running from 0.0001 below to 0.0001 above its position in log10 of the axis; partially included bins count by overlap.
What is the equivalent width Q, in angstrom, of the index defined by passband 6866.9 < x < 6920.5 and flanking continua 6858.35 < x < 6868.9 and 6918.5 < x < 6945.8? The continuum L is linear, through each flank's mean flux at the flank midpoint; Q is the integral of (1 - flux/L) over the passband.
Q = 4.55 angstrom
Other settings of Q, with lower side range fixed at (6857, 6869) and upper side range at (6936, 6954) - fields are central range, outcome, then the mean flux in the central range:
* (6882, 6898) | 1.0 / 29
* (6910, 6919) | 0.9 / 26.8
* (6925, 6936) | -0.1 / 29.1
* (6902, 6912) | -0.3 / 31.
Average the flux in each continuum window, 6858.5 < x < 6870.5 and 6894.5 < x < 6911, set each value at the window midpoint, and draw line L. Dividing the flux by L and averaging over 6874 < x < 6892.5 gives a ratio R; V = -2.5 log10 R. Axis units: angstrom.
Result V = 0.33 mag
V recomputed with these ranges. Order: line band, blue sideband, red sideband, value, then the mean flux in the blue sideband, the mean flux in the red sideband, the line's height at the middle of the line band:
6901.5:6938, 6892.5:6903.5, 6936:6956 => 0.10 mag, 32.6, 27.9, 30.5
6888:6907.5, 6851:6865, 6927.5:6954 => -0.09 mag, 28.3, 28.3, 28.3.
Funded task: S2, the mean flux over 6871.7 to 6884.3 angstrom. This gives 22.1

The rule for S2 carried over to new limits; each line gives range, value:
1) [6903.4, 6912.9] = 30.7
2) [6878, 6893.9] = 22.6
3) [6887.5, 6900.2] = 30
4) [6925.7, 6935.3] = 29.3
